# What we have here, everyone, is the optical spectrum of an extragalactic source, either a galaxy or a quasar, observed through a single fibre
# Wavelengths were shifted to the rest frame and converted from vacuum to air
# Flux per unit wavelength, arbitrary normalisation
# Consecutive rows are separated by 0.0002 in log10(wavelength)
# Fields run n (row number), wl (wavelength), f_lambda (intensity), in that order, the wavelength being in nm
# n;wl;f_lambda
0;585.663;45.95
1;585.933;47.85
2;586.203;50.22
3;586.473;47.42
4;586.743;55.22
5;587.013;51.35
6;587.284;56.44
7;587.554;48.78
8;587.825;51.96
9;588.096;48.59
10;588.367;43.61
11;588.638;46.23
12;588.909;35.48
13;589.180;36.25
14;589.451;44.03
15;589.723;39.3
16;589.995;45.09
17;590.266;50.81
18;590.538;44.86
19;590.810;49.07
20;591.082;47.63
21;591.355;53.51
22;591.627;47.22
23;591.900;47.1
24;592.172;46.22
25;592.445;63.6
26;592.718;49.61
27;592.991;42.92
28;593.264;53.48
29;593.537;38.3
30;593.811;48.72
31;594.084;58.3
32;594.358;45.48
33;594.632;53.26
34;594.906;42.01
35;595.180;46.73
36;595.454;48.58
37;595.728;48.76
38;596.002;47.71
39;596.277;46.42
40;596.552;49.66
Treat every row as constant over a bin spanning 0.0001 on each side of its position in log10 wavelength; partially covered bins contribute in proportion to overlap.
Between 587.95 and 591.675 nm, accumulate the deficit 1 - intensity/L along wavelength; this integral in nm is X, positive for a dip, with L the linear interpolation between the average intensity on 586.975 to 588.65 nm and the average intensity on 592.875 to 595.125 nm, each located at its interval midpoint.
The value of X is 0.30 nm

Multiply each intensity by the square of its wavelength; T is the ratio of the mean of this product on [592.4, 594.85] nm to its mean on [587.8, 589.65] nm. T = 1.17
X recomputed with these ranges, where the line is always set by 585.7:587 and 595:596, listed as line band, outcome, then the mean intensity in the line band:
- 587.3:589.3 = 0.17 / 45.2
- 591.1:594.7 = -0.10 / 49.7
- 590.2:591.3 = 0.01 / 48.3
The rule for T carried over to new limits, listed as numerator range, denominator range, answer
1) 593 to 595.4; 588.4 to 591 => 1.12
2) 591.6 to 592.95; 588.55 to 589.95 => 1.26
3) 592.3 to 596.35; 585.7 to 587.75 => 0.99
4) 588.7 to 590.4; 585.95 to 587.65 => 0.83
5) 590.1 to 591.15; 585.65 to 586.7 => 1.00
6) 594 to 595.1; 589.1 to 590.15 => 1.20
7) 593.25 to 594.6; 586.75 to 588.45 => 0.98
